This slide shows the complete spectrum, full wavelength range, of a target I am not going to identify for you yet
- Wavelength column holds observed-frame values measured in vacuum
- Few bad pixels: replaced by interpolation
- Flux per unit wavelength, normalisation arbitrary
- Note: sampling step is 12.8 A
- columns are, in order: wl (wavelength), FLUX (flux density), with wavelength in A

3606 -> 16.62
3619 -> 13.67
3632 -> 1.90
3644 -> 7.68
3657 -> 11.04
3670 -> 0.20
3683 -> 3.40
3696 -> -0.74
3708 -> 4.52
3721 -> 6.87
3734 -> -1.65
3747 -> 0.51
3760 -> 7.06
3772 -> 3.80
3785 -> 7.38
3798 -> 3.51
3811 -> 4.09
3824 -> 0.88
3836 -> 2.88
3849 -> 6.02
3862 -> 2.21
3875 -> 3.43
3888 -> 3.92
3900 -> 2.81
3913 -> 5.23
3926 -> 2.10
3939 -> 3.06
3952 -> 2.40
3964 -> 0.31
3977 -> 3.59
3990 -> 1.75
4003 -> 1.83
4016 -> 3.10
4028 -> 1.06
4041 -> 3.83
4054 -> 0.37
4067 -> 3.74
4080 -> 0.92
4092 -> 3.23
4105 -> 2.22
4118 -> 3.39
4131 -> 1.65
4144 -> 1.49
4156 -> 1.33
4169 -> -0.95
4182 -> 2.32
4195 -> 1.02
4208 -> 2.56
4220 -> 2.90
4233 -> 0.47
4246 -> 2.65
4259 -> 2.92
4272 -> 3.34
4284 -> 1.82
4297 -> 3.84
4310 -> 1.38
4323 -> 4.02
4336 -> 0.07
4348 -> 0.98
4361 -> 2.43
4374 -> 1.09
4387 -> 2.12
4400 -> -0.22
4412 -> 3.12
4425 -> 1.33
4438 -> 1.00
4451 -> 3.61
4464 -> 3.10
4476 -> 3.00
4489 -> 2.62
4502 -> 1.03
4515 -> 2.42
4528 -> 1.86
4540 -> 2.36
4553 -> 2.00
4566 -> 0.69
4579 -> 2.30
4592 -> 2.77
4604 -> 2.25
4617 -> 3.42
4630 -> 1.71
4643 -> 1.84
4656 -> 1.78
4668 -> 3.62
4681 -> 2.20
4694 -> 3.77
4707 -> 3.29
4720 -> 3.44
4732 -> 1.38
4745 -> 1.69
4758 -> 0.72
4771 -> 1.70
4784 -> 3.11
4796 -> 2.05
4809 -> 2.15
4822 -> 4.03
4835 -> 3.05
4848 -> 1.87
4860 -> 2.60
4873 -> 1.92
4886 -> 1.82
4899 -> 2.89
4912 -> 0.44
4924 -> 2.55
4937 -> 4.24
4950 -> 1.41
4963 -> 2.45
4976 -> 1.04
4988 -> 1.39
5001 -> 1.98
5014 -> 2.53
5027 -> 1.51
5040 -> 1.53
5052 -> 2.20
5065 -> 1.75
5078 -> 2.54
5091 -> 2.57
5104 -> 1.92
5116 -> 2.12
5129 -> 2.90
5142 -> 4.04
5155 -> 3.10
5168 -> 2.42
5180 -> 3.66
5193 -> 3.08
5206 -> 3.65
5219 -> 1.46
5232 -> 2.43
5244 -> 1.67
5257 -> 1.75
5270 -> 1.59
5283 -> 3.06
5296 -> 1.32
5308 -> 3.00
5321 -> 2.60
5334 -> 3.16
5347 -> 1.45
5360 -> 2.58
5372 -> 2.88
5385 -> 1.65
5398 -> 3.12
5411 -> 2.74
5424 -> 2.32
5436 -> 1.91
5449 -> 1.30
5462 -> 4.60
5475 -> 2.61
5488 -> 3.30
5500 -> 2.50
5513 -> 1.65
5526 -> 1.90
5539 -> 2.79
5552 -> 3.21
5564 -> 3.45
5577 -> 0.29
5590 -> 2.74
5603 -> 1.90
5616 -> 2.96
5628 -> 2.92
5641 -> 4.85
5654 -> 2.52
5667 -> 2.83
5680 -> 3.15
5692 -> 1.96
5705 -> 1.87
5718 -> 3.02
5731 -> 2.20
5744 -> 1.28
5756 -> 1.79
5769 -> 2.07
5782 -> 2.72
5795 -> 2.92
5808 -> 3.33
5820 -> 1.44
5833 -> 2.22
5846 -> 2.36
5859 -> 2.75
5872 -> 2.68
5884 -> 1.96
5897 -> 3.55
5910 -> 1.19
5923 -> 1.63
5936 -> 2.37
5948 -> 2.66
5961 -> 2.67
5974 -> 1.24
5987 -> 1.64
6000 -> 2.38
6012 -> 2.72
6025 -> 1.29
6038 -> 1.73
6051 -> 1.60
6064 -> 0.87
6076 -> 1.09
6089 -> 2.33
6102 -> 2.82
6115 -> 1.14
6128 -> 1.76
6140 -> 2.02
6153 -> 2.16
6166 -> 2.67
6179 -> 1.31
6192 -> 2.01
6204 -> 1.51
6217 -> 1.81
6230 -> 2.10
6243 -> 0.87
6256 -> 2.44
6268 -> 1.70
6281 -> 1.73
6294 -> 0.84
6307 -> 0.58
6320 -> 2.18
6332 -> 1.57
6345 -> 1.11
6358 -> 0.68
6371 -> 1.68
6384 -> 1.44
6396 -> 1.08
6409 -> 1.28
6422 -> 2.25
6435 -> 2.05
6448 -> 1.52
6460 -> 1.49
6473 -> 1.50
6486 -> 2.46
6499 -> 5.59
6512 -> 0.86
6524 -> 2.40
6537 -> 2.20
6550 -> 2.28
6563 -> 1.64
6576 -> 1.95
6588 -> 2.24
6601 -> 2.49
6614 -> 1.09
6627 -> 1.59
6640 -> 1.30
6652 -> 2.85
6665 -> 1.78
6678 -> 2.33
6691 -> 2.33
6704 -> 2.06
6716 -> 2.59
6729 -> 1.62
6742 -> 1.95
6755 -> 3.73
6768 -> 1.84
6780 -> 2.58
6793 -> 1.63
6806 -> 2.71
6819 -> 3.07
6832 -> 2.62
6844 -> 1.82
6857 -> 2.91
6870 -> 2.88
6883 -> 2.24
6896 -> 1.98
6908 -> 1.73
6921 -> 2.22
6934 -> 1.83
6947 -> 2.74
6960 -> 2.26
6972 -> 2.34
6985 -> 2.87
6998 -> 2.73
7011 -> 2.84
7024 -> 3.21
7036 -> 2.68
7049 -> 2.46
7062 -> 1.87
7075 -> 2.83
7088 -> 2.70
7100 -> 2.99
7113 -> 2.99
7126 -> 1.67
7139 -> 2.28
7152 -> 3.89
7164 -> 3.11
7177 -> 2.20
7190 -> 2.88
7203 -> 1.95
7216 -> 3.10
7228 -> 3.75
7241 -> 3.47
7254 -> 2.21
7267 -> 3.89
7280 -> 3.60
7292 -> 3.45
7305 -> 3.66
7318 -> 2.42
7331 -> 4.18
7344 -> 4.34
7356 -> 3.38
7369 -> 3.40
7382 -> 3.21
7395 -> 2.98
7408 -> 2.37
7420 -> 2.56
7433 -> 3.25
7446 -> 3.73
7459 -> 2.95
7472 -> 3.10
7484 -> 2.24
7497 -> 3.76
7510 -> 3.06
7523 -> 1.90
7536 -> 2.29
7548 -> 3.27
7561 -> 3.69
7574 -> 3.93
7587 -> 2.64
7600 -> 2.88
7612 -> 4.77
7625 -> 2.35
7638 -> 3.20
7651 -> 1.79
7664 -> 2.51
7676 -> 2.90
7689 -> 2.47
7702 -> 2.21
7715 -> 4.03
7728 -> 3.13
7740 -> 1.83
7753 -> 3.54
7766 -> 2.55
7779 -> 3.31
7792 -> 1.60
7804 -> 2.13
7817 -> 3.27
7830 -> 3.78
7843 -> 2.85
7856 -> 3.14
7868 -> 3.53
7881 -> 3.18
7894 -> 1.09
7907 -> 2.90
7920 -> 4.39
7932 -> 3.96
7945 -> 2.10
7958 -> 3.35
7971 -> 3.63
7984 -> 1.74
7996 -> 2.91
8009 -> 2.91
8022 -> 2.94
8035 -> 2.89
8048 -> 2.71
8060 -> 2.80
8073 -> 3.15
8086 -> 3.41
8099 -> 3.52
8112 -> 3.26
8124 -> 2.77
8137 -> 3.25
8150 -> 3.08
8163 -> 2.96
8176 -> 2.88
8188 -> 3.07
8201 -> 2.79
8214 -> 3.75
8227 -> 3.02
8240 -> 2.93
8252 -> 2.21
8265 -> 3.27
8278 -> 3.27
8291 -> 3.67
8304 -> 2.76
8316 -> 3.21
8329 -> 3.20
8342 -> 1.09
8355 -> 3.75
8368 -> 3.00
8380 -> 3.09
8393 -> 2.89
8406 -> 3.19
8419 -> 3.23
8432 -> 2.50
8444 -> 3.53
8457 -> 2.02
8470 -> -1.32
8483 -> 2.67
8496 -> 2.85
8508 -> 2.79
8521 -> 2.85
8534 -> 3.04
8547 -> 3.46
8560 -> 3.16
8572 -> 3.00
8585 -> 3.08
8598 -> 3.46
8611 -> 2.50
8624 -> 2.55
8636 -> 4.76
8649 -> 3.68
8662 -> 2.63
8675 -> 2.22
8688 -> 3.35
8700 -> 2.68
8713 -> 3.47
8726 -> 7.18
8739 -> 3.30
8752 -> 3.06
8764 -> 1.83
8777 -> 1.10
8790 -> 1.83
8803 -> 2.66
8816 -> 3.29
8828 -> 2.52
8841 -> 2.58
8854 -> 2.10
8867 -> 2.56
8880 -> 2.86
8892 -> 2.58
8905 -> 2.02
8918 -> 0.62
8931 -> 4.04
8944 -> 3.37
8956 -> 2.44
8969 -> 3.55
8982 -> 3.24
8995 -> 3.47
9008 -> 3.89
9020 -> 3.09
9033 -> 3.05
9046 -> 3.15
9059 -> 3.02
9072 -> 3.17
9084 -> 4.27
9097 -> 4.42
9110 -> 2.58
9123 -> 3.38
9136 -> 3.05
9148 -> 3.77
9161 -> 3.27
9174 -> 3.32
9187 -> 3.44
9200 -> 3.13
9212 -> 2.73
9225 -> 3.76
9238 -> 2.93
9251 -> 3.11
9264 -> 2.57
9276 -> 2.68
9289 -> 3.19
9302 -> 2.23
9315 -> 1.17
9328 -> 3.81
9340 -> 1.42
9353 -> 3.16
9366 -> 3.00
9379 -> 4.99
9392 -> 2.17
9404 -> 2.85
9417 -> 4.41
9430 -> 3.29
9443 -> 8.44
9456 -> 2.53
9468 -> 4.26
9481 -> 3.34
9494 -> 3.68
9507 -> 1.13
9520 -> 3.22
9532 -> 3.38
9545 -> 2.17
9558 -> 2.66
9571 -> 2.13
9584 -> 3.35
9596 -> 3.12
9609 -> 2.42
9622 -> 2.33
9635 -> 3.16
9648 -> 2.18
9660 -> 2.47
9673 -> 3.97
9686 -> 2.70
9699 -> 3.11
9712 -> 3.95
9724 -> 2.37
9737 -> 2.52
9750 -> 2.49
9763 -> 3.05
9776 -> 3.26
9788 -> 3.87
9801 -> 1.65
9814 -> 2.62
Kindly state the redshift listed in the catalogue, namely 0.742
